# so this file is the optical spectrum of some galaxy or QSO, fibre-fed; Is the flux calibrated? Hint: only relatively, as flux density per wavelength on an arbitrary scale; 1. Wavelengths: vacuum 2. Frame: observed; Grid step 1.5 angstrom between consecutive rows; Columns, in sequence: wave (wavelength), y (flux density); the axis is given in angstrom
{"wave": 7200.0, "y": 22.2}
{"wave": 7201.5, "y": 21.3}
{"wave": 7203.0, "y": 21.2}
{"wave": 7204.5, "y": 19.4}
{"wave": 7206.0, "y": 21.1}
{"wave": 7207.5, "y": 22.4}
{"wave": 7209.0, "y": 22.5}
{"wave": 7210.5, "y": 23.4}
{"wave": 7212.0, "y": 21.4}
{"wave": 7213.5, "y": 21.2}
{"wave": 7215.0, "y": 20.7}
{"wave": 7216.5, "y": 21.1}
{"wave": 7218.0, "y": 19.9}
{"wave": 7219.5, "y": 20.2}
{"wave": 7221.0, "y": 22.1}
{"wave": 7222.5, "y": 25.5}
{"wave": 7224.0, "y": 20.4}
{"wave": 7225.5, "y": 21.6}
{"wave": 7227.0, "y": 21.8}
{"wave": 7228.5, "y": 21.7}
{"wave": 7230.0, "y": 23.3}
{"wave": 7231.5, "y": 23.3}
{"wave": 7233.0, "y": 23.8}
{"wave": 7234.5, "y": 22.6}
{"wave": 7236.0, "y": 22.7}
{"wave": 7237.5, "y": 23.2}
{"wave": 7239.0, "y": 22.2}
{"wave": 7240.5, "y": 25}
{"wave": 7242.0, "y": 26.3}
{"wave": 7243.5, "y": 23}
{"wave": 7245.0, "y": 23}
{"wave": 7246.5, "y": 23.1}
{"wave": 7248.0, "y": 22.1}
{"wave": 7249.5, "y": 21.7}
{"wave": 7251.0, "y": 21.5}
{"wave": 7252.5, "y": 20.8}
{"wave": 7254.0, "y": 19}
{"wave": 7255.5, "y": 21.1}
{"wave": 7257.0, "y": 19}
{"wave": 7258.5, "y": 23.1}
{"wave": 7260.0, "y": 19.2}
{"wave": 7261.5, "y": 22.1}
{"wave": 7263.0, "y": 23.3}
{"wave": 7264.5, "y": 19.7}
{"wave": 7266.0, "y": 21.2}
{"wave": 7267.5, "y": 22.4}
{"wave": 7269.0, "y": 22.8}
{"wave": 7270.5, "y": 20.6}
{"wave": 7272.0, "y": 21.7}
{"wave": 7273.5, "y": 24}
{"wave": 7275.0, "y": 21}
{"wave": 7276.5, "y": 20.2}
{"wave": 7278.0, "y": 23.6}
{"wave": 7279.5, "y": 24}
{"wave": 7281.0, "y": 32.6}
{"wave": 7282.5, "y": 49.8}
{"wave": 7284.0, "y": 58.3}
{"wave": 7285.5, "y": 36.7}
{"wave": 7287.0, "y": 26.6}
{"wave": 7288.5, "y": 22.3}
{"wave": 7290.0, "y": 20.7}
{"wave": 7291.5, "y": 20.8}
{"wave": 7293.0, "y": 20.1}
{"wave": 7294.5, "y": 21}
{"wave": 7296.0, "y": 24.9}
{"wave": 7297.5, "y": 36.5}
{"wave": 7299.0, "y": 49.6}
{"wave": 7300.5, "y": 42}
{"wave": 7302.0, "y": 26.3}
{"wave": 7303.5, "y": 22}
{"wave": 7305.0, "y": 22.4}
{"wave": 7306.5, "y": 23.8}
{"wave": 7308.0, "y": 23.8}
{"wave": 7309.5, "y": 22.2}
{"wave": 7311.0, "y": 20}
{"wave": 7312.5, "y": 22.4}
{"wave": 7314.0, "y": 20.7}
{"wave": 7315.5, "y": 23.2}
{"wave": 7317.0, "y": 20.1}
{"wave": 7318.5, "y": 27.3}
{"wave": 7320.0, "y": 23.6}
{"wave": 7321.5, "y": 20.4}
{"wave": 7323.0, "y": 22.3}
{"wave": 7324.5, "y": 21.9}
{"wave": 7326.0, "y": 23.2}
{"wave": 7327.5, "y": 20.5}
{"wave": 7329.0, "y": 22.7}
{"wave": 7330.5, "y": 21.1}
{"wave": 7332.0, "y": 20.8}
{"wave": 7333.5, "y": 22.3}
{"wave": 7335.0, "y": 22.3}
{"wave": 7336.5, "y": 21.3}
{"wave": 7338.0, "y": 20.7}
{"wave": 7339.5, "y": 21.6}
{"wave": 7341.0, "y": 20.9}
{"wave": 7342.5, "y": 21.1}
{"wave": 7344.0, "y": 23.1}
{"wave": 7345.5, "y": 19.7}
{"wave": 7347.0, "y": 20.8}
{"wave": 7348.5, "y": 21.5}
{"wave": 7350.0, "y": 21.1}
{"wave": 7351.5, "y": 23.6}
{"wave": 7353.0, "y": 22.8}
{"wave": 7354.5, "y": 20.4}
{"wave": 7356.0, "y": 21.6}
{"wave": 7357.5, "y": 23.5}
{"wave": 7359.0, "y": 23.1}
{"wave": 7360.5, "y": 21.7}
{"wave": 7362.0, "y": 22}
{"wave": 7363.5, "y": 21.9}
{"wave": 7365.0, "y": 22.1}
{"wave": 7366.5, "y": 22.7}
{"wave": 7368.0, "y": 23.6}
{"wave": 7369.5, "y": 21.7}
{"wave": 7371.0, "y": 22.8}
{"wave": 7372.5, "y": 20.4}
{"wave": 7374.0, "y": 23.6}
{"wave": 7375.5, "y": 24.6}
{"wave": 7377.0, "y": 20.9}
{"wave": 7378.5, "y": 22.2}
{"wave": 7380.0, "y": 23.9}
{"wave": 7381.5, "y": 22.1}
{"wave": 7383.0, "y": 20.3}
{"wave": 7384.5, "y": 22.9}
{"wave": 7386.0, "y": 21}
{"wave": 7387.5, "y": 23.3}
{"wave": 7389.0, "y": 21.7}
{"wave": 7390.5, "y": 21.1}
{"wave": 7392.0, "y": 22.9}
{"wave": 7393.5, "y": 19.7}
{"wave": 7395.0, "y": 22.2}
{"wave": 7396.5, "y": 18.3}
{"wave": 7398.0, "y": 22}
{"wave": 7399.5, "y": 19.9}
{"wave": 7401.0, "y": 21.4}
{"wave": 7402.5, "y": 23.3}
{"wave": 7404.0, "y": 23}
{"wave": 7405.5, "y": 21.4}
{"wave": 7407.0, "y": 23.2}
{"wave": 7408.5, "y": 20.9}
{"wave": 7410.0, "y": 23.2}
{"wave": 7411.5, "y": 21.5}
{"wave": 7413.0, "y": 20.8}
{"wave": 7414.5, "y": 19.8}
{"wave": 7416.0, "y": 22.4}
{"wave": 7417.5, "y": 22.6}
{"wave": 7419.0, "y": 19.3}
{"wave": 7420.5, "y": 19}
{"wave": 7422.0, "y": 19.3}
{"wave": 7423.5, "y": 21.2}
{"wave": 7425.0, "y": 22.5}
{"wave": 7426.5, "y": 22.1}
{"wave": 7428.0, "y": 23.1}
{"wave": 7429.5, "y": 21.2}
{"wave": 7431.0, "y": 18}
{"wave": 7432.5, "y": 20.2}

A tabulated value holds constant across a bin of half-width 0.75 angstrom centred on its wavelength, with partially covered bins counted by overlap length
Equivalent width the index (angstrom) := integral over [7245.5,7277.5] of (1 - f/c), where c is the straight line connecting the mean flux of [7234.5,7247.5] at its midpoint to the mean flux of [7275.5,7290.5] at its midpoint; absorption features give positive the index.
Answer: 6.8 angstrom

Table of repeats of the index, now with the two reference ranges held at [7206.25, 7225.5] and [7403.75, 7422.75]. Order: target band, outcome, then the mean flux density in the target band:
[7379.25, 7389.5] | -0.4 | 22.2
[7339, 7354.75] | -0.1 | 21.5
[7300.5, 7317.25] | -1.5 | 23.4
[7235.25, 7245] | -0.9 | 23.7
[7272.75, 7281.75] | -1.1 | 24.2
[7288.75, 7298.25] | -1.1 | 23.9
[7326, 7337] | -0.1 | 21.7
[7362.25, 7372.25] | -0.5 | 22.3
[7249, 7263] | 0.4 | 20.9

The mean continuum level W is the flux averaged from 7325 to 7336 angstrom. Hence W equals 21.8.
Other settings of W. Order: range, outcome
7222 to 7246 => 23.1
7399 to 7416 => 21.7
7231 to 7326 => 24.7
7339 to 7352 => 21.4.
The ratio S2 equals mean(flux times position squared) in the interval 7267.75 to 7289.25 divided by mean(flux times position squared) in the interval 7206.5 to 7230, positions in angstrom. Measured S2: 1.34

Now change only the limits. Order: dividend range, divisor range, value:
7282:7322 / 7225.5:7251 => 1.22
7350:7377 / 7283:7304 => 0.74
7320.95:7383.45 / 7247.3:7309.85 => 0.87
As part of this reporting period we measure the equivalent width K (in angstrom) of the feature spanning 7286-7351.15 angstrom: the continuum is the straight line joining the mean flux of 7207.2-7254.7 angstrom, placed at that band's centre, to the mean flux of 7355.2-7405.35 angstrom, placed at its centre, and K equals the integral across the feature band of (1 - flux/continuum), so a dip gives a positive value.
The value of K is -4.3 angstrom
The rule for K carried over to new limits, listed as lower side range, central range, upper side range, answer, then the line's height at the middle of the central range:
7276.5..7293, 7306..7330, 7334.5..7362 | 3.27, 25.9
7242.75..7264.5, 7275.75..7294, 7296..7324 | -4.26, 24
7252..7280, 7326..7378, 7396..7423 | -1.44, 21.3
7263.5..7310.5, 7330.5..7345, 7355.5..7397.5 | 1.65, 24.3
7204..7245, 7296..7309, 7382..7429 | -4.94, 22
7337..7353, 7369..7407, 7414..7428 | -1.18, 21.2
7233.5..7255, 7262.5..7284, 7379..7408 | -3.40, 22.4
